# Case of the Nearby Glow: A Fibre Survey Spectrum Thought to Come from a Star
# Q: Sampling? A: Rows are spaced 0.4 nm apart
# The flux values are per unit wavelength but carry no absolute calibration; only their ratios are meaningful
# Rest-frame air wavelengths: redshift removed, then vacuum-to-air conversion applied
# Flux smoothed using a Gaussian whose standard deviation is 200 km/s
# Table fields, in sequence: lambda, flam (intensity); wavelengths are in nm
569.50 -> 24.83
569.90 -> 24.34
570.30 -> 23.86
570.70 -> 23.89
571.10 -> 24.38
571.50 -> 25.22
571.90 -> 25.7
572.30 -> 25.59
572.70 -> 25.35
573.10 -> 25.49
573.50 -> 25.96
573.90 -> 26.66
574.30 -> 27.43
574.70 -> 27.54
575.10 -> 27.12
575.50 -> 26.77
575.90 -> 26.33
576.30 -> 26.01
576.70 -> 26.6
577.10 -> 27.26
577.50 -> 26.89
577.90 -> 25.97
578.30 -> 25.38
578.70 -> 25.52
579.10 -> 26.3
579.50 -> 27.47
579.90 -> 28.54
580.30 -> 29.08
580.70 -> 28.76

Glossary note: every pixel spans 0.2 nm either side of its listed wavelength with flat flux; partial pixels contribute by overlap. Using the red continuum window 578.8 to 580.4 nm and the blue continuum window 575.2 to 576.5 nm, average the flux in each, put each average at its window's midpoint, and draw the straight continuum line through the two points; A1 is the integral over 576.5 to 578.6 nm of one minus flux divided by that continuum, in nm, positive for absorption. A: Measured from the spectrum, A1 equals 0.05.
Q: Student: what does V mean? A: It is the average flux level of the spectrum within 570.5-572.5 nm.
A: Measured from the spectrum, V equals 25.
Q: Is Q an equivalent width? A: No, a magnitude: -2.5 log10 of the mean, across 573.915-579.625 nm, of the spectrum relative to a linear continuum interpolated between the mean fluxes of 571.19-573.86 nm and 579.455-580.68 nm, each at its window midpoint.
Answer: 0.02 mag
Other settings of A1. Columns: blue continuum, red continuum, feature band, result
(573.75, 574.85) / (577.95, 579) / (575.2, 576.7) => 0.01 nm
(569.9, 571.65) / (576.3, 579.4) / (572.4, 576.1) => -0.18 nm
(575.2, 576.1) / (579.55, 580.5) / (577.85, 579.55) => 0.12 nm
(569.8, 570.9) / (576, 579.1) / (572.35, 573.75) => -0.04 nm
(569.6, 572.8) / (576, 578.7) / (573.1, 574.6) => -0.07 nm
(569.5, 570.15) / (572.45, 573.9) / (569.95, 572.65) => 0.03 nm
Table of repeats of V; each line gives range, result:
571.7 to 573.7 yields 25.6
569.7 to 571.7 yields 24.3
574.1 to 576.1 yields 27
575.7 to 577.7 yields 26.6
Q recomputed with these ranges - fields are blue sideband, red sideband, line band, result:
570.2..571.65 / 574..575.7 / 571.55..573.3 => 0.00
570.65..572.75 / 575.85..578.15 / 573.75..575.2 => -0.06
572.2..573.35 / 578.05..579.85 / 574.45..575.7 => -0.06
